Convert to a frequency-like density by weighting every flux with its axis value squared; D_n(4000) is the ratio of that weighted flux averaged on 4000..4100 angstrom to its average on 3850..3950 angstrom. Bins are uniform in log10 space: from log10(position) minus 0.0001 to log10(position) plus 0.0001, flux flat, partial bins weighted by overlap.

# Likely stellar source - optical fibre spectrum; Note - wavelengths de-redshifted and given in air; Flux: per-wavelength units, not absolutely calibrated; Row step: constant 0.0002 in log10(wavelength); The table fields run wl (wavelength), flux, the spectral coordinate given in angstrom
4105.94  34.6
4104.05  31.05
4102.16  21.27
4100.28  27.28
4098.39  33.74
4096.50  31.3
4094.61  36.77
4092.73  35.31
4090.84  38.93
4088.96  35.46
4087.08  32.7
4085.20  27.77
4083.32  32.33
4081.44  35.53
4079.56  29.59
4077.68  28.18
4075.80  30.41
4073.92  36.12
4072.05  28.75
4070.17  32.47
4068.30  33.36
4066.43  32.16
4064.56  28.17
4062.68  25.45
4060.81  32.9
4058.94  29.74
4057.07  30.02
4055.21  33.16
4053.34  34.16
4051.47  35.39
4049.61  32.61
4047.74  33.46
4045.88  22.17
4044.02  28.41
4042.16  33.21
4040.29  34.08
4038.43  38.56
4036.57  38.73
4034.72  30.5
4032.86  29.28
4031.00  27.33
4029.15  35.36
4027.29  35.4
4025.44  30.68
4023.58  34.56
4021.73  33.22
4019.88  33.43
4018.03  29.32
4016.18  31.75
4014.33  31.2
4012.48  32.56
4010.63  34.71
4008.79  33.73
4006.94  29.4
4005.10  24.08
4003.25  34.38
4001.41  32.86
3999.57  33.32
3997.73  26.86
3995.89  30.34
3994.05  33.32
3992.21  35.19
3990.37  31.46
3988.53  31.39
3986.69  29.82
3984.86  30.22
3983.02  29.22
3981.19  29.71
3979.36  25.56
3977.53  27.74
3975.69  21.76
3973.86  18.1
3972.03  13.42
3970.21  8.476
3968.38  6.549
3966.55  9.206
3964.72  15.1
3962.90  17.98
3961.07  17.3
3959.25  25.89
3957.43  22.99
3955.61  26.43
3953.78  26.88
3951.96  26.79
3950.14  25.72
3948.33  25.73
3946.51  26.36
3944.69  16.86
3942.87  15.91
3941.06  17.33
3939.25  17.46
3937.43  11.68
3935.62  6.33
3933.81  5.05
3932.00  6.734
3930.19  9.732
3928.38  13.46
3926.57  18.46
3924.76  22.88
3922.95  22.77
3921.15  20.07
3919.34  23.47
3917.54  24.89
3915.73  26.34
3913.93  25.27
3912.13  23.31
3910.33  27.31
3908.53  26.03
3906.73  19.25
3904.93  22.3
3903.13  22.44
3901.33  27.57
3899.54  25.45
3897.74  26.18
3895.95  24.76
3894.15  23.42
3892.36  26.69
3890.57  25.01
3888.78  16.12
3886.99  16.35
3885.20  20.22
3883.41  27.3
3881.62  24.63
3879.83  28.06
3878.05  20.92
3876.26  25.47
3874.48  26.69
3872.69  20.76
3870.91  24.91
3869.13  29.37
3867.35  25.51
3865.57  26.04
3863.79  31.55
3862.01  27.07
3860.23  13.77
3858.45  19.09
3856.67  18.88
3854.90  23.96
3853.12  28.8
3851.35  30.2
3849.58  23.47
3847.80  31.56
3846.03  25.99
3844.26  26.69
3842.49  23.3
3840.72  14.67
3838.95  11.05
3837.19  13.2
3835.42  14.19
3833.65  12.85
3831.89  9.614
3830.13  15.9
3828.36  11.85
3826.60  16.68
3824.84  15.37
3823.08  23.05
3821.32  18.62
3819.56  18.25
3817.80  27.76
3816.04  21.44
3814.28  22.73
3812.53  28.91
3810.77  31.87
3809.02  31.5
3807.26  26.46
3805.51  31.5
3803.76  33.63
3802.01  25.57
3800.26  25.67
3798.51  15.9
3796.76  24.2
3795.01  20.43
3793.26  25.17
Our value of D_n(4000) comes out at 1.59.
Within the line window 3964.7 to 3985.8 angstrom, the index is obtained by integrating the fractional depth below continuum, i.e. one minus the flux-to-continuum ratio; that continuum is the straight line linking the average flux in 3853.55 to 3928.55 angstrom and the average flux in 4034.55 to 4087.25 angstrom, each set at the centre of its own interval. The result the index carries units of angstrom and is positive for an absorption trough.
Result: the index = 6.03 angstrom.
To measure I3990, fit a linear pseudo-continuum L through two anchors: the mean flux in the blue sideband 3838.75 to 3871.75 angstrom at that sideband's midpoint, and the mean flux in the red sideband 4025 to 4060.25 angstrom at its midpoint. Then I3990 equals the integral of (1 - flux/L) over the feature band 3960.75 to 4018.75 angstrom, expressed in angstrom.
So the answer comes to 7.55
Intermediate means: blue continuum 24.3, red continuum 32.3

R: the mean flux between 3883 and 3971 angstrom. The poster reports 20.1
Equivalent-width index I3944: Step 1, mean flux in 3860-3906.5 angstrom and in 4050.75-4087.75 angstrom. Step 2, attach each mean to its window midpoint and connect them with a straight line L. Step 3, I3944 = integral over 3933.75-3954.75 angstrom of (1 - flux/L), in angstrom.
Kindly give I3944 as 6.0 angstrom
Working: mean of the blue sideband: 24.2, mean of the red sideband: 31.4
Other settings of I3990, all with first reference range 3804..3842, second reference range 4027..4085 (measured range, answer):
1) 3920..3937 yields 7.6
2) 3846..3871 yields -3.9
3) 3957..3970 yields 5.4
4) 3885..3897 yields 0.8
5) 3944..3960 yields 1.0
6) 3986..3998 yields -1.2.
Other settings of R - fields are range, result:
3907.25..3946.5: 18.3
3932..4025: 24.6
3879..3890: 22.2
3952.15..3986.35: 21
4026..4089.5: 31.8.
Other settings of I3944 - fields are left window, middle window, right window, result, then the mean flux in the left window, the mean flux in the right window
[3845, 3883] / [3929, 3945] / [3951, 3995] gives 8.15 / 25.1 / 23.4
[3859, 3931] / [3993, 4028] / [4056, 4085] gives -4.34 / 23.3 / 30.9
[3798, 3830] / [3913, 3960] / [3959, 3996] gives 7.14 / 23.6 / 23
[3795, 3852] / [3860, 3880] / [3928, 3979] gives -4.90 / 21.9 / 17.4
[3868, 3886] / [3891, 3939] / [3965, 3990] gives 6.73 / 24.9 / 21.7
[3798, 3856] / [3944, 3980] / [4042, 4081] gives 9.24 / 22.2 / 31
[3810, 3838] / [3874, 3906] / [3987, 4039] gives -0.44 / 18.8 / 32.2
